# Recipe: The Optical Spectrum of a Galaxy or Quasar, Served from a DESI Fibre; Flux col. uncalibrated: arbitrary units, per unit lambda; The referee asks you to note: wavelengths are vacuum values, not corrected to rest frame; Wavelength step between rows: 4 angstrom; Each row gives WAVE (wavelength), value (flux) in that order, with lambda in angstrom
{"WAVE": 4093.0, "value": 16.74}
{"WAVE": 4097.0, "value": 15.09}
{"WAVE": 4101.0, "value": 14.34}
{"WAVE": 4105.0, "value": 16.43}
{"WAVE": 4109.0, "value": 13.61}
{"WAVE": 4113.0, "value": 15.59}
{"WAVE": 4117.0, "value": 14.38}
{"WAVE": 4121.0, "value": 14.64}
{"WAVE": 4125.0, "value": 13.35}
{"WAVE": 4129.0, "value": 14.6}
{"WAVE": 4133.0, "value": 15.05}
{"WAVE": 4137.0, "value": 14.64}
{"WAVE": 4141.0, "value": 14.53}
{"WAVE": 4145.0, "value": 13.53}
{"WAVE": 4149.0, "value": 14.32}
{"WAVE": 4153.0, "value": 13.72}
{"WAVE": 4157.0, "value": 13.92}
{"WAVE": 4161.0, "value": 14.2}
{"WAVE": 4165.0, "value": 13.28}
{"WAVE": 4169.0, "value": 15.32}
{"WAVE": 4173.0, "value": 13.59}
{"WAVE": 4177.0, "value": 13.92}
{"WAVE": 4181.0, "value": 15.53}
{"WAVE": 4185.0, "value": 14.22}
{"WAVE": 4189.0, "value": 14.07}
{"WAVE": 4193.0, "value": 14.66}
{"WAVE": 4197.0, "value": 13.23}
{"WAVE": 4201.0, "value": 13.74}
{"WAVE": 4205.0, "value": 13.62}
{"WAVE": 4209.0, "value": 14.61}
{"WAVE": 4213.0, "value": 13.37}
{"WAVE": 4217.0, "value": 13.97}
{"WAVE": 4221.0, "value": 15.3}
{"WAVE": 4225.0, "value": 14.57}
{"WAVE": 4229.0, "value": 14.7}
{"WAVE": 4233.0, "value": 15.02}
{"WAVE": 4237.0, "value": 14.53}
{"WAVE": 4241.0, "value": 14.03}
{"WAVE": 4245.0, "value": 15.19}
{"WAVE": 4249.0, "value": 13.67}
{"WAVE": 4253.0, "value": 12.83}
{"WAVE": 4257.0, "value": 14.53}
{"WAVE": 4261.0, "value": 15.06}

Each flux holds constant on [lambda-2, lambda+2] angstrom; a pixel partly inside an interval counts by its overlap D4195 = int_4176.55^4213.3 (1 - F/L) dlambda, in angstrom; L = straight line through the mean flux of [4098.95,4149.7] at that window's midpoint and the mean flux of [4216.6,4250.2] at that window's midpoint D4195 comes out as 1.12 angstrom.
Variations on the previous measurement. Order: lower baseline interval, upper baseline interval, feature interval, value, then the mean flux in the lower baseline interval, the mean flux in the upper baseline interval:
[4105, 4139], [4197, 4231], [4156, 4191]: 0.3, 14.6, 14.2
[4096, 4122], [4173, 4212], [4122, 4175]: 1.3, 14.9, 14.1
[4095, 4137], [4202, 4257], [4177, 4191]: -0.1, 14.7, 14.3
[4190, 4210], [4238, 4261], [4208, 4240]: -1.0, 13.9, 14.2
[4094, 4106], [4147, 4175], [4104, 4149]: 0.7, 15.3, 14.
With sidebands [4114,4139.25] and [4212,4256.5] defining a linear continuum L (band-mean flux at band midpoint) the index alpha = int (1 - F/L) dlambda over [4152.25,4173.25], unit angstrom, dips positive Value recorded 0.5 angstrom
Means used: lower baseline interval 14.5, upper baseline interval 14.3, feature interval 14.1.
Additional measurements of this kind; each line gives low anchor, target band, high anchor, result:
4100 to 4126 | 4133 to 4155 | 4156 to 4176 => 0.14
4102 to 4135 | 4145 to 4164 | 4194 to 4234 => 0.74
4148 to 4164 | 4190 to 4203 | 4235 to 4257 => 0.13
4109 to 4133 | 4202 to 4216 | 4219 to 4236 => 0.89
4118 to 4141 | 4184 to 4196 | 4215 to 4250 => 0.24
